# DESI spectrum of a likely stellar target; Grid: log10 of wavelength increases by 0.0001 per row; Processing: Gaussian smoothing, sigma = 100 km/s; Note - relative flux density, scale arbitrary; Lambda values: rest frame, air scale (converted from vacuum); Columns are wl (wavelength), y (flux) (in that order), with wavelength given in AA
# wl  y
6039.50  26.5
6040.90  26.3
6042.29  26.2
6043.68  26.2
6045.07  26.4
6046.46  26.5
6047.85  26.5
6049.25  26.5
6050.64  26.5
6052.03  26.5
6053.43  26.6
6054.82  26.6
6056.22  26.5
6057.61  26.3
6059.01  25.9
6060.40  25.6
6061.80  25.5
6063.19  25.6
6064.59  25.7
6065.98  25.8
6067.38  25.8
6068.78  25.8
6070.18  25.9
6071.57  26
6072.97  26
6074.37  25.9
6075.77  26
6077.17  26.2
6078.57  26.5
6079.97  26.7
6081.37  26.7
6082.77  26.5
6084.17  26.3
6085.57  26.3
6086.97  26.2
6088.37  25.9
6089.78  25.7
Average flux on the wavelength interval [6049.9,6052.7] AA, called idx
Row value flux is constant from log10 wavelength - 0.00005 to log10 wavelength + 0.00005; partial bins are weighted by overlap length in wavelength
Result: 26.6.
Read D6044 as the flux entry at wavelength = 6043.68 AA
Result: 26.2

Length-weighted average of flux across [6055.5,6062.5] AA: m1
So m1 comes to 26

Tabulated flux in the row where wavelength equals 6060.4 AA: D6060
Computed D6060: 25.6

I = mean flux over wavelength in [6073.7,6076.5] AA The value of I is 25.9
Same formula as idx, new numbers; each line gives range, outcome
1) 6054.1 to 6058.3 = 26.5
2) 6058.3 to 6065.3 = 25.7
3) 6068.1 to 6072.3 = 25.9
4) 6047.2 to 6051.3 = 26.5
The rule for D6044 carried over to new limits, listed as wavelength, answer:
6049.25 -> 26.5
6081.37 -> 26.7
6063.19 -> 25.6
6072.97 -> 26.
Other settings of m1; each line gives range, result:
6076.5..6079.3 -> 26.3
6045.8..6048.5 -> 26.5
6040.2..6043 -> 26.2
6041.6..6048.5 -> 26.4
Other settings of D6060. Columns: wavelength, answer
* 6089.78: 25.7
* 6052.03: 26.5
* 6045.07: 26.4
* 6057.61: 26.3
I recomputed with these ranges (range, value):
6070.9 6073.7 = 26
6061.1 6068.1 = 25.7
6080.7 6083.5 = 26.6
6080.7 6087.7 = 26.4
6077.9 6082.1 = 26.6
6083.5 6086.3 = 26.3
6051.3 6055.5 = 26.6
